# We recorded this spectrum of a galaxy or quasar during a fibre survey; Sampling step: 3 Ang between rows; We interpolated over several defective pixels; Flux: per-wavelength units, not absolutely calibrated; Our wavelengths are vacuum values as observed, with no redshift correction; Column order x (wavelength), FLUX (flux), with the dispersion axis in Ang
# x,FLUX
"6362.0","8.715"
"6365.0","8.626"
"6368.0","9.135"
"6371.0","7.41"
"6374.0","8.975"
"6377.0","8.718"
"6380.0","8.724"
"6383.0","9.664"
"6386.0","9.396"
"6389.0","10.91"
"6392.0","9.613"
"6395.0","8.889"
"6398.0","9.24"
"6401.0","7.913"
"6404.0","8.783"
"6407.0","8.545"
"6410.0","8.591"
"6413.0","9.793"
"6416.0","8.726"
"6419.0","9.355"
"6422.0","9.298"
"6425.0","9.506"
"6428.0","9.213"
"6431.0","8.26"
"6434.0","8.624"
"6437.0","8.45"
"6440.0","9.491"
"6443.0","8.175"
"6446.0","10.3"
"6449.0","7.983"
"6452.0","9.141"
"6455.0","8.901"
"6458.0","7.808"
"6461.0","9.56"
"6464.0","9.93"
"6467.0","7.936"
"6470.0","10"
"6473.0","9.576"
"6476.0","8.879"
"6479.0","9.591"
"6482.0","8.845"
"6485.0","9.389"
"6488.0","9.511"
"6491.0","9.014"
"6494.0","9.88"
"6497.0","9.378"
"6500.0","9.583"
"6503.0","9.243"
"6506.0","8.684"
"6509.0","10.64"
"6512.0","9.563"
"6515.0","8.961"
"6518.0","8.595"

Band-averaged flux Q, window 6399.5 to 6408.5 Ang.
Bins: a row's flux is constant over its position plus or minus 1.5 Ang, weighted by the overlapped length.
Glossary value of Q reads 8.41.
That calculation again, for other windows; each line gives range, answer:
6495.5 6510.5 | 9.51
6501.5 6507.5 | 8.96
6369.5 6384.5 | 8.7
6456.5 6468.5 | 8.81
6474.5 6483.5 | 9.1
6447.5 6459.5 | 8.46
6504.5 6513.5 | 9.63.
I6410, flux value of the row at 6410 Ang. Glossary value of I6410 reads 8.591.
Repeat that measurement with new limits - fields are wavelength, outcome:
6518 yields 8.595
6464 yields 9.93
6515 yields 8.961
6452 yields 9.141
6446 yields 10.3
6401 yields 7.913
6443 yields 8.175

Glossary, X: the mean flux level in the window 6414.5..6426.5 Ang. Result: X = 9.22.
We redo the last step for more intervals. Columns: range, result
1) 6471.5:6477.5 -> 9.23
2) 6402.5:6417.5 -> 8.89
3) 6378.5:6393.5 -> 9.66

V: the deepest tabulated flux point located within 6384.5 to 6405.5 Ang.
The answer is 7.913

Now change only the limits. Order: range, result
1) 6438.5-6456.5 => 7.983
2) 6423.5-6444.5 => 8.175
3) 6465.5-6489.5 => 7.936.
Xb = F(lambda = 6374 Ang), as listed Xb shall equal 8.975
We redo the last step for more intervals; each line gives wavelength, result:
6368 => 9.135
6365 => 8.626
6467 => 7.936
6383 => 9.664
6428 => 9.213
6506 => 8.684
